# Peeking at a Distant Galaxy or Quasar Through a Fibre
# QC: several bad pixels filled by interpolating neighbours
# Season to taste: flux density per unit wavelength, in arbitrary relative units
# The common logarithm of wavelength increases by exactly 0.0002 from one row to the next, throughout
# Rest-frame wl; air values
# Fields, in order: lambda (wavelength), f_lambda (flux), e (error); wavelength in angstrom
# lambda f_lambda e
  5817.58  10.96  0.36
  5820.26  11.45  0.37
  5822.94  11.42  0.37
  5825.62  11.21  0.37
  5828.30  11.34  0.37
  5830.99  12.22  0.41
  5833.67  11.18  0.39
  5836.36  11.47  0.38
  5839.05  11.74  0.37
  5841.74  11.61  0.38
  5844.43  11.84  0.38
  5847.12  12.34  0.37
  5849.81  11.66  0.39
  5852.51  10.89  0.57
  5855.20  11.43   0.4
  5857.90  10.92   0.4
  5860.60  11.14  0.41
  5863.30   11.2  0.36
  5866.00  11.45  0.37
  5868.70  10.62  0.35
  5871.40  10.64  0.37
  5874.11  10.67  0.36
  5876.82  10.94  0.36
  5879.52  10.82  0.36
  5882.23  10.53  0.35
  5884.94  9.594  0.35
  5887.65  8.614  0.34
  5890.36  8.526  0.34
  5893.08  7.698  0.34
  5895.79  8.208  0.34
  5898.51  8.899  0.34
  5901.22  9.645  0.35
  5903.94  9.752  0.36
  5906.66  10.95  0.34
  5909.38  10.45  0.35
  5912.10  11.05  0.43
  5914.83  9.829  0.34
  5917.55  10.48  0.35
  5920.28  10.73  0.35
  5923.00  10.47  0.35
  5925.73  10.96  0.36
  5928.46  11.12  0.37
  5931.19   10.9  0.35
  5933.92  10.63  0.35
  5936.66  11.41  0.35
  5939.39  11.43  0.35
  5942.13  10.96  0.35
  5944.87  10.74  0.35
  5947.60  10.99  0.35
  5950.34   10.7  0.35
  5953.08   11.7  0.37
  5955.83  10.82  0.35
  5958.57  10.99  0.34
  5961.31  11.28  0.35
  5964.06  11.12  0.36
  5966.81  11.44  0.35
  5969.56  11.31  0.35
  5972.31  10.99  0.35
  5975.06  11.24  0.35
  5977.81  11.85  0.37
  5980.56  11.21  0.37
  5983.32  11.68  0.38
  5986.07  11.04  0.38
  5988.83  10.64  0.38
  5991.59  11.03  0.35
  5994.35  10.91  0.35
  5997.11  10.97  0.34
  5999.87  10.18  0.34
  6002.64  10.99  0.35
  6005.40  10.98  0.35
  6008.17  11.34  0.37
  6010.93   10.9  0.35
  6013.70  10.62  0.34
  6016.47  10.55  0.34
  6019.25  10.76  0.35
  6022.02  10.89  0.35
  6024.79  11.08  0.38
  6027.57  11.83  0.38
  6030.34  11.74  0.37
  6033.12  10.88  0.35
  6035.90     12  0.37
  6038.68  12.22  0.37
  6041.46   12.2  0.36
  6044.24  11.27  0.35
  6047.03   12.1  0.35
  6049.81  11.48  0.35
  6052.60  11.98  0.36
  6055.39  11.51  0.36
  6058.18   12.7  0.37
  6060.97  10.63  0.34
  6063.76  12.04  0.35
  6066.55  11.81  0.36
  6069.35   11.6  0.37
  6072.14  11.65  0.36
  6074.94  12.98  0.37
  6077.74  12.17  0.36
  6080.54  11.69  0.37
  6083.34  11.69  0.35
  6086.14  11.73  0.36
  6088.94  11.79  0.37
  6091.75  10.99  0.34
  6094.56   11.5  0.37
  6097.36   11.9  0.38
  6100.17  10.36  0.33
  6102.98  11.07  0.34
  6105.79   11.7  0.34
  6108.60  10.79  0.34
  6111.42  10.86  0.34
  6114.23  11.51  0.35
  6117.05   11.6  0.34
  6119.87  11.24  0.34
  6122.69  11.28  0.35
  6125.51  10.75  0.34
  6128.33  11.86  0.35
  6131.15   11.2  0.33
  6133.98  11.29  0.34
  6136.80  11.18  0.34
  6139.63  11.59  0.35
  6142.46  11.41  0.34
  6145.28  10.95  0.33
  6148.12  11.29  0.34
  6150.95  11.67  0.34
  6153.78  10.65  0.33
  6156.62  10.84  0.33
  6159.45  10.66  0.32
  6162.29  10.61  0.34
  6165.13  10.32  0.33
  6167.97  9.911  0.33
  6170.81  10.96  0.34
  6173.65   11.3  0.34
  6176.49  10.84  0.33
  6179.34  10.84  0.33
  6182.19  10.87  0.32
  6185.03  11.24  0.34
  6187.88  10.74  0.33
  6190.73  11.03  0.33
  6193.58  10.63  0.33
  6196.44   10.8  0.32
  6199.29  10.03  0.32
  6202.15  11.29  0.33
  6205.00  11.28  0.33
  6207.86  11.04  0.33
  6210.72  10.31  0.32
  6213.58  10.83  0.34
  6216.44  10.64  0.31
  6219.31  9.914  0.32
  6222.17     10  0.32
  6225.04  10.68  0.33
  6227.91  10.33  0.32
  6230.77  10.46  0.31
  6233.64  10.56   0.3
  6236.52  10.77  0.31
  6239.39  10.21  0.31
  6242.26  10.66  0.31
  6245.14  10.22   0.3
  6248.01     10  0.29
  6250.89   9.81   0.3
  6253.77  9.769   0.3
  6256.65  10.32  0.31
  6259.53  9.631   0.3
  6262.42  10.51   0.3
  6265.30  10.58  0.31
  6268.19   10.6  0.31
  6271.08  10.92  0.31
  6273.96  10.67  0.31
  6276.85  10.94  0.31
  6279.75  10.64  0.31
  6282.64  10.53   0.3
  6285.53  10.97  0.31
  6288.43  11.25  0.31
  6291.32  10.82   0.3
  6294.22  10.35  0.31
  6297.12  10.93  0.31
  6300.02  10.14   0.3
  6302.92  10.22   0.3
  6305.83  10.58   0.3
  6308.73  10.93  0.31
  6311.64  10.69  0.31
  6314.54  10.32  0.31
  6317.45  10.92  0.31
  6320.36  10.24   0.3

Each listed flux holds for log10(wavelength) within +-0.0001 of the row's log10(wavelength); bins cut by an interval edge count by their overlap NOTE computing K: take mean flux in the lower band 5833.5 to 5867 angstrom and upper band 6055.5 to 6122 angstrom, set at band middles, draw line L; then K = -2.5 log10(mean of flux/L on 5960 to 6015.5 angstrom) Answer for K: 0.04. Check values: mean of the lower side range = 11.5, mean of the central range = 11.1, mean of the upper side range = 11.6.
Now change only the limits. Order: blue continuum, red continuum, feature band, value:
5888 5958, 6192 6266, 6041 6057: -0.134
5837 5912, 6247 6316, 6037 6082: -0.134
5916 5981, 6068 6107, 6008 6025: 0.049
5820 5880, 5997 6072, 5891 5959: 0.091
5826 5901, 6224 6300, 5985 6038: -0.043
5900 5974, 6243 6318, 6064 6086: -0.117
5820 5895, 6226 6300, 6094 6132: -0.062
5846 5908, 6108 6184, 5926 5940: -0.062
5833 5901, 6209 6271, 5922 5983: -0.061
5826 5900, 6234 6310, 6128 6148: -0.076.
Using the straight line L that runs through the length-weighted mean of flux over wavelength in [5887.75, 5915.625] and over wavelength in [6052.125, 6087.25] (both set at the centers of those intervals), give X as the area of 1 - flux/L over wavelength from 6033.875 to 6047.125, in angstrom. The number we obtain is -0.5 angstrom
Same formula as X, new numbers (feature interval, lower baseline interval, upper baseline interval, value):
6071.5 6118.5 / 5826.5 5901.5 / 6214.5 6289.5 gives -4.5 angstrom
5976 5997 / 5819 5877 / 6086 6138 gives 0.2 angstrom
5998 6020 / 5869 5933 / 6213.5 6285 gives -1.3 angstrom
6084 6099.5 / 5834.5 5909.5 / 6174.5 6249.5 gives -1.4 angstrom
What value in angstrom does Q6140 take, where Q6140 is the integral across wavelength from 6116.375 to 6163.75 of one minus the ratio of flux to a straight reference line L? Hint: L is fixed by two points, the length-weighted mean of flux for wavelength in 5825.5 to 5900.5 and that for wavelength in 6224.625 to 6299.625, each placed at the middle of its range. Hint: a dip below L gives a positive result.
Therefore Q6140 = -2.8 angstrom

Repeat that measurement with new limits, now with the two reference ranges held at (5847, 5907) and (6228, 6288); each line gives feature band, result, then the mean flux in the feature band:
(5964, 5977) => -1.20 angstrom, 11.3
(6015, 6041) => -2.58 angstrom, 11.4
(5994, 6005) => -0.48 angstrom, 10.8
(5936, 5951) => -1.09 angstrom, 11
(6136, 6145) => -0.83 angstrom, 11.4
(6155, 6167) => -0.21 angstrom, 10.6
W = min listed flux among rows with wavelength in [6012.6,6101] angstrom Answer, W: 10.36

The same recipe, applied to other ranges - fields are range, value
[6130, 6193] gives 9.911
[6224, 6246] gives 10.21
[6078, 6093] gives 10.99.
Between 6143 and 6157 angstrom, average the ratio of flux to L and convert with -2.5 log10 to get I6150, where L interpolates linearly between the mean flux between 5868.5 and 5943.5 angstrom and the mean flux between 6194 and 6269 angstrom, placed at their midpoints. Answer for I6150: -0.07 mag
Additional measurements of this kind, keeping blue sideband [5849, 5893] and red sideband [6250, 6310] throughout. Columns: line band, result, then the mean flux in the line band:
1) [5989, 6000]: -0.03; 10.8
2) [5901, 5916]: 0.02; 10.3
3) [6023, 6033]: -0.09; 11.4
